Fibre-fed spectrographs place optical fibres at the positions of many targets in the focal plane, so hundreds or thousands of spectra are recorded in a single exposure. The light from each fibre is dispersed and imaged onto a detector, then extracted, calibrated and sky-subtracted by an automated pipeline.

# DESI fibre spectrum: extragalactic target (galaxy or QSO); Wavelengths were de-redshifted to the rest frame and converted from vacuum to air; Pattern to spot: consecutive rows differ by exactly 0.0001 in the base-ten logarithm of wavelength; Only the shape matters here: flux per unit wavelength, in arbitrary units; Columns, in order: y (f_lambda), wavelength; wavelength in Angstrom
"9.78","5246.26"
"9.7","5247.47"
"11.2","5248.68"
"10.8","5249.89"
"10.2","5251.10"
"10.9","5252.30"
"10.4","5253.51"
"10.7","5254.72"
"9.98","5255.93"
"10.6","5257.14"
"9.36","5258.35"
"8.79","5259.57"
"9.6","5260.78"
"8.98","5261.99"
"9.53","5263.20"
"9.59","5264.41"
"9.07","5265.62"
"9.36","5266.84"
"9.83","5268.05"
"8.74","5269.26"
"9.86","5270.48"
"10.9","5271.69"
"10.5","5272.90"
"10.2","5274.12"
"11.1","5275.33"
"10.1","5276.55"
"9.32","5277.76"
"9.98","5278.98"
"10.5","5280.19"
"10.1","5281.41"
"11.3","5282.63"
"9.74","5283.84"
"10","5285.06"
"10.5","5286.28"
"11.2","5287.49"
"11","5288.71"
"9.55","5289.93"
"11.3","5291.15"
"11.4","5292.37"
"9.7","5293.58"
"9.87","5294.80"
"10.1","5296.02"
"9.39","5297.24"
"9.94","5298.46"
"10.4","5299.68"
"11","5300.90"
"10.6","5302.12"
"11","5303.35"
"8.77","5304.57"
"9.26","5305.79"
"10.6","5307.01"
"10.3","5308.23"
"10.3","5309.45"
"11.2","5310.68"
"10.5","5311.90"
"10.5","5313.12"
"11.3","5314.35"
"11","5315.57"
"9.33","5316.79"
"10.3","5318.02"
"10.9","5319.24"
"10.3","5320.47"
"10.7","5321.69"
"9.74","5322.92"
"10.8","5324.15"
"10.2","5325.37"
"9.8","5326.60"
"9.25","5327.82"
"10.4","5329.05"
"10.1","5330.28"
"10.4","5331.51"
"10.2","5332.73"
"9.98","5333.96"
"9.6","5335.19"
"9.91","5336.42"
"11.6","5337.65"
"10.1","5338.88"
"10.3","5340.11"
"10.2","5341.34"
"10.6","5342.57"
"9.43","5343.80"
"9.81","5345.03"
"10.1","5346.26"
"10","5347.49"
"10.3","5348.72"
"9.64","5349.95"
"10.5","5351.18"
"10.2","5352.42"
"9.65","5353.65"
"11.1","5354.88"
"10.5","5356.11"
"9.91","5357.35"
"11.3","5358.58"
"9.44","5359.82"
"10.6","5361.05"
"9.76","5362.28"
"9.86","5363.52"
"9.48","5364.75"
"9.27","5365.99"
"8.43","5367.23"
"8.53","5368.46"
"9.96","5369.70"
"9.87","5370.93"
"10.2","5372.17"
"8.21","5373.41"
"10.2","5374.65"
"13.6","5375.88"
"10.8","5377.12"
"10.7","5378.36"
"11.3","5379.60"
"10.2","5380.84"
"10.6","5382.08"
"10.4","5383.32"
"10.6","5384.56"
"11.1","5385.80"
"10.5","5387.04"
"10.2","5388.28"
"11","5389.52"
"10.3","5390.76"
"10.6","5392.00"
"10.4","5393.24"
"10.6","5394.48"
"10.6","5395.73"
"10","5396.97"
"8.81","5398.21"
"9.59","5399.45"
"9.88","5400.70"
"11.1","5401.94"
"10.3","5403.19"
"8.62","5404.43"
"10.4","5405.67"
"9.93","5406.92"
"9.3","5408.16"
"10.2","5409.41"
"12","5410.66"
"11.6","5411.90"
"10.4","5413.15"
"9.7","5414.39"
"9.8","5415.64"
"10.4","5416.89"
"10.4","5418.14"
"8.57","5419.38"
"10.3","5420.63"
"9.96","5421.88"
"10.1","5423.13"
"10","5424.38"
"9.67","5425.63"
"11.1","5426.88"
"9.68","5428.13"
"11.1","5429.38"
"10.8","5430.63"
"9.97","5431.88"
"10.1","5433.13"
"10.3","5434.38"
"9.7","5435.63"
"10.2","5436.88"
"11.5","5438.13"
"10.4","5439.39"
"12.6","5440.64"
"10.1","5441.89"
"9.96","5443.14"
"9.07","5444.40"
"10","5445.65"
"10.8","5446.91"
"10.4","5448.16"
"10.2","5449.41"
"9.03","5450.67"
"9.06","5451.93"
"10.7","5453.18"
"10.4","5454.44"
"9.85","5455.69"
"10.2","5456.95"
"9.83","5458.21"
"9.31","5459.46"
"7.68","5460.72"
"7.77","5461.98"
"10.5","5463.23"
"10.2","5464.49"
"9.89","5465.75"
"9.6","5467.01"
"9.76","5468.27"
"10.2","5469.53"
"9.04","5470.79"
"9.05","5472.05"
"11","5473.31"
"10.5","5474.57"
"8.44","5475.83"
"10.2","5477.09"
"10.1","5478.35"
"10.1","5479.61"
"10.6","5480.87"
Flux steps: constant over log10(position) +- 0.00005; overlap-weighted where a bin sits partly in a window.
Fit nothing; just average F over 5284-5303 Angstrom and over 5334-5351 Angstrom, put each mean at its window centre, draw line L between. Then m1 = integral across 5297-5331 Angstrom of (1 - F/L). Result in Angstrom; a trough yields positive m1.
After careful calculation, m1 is 0.0 Angstrom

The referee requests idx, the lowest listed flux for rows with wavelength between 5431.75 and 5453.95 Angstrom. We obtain 9.03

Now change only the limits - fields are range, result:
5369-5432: 8.21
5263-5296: 8.74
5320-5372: 8.43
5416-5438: 8.57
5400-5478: 7.68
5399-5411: 8.62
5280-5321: 8.77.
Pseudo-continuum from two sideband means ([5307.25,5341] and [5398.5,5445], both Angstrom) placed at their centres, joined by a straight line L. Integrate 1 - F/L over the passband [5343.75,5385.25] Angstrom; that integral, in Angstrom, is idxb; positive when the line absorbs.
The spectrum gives 0.59 Angstrom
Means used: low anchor 10.3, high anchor 10.2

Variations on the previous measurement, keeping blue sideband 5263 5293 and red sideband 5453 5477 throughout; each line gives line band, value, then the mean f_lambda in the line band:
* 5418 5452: -1.5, 10.2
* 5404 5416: -0.5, 10.2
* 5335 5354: -0.2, 10.1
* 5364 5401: -1.1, 10.2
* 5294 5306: 0.1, 10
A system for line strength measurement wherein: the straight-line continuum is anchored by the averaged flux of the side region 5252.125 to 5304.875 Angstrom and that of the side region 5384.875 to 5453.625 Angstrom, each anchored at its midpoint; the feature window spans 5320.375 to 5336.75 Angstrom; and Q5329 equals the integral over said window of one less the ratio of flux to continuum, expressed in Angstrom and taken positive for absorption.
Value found 0.1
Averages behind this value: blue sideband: 10.1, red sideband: 10.2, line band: 10.1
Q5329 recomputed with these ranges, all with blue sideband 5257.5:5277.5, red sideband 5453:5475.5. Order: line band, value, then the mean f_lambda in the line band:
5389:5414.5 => -1.4 Angstrom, 10.3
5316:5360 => -2.1 Angstrom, 10.2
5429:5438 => -0.6 Angstrom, 10.4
